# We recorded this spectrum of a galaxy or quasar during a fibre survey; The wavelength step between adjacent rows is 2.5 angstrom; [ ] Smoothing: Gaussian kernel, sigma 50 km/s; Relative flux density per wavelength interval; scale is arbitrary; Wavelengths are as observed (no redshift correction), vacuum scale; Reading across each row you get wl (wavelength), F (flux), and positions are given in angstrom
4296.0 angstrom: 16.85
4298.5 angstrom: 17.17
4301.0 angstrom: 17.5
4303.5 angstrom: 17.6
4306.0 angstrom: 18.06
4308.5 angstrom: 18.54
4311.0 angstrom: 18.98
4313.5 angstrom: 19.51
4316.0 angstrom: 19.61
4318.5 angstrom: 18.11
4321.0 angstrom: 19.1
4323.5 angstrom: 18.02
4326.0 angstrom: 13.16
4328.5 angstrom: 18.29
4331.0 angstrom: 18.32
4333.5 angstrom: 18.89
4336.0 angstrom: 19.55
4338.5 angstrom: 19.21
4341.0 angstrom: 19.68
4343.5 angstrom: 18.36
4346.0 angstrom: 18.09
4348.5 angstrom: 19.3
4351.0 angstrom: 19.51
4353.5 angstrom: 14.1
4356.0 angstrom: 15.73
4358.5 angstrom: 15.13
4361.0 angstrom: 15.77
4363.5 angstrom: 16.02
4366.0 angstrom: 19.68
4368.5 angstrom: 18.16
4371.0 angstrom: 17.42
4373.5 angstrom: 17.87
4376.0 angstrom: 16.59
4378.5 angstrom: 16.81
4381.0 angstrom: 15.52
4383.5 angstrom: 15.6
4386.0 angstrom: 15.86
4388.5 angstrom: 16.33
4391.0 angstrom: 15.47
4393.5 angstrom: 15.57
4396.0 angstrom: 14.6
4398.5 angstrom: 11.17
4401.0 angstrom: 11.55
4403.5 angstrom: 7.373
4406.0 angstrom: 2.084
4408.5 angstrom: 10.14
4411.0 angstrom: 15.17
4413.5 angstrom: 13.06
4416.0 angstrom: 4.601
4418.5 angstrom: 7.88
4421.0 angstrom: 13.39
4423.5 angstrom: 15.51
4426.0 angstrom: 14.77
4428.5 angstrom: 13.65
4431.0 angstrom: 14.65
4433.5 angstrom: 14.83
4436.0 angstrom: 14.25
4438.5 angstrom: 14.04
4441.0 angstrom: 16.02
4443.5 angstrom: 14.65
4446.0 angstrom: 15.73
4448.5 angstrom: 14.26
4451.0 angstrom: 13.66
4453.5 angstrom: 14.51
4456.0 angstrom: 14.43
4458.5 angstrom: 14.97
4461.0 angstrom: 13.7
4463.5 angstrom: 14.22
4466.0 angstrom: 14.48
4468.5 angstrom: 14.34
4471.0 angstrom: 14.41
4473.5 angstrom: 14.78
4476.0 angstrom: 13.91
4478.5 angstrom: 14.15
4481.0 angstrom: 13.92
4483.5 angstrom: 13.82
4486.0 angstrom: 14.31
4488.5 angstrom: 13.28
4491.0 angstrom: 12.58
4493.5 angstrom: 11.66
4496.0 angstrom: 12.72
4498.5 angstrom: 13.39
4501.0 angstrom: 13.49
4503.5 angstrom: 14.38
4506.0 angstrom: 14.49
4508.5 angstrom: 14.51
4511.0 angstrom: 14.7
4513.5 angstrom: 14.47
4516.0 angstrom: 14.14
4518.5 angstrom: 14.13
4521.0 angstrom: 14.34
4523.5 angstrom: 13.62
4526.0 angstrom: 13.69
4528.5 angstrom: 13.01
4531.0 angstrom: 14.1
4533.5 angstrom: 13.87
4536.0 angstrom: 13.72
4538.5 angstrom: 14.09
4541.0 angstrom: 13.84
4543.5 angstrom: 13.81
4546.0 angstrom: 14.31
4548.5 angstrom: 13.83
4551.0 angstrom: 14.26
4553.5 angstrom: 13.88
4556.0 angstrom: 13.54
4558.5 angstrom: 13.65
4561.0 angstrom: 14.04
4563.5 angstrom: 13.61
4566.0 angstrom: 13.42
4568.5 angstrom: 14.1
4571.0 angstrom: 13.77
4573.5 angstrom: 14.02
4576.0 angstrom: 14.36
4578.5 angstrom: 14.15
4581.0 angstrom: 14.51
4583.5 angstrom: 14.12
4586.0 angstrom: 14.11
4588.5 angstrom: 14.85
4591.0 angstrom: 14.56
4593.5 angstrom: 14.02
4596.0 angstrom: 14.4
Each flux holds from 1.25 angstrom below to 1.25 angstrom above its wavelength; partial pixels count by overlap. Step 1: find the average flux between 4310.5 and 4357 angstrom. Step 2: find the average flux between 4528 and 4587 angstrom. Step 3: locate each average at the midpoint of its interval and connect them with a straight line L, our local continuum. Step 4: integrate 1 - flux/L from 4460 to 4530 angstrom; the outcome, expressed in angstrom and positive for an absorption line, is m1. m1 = 5.7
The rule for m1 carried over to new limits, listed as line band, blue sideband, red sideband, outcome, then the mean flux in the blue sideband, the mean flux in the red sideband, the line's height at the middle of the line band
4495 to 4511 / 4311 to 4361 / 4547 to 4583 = 1.18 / 18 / 13.9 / 15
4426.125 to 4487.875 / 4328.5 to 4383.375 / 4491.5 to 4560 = 3.79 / 17.6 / 13.8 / 15.3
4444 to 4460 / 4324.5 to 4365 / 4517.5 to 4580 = 1.03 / 17.5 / 13.9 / 15.6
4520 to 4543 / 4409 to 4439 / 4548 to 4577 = -0.26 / 12.9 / 13.9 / 13.6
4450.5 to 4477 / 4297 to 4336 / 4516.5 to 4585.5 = 1.96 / 18.1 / 13.9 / 15.5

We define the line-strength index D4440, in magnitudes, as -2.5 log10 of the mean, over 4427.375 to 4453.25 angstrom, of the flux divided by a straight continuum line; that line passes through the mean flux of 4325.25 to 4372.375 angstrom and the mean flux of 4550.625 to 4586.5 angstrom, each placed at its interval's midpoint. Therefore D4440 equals 0.11 mag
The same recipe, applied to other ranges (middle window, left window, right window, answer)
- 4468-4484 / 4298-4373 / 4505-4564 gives 0.07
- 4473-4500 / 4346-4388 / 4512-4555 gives 0.10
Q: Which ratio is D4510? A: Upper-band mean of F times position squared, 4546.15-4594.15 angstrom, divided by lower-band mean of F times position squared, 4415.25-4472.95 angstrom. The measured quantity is 1.1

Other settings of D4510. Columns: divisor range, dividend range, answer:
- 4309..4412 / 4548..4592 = 0.95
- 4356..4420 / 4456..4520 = 1.06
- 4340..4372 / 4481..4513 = 0.83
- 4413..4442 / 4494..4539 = 1.11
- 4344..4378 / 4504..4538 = 0.88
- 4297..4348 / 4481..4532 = 0.82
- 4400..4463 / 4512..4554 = 1.14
